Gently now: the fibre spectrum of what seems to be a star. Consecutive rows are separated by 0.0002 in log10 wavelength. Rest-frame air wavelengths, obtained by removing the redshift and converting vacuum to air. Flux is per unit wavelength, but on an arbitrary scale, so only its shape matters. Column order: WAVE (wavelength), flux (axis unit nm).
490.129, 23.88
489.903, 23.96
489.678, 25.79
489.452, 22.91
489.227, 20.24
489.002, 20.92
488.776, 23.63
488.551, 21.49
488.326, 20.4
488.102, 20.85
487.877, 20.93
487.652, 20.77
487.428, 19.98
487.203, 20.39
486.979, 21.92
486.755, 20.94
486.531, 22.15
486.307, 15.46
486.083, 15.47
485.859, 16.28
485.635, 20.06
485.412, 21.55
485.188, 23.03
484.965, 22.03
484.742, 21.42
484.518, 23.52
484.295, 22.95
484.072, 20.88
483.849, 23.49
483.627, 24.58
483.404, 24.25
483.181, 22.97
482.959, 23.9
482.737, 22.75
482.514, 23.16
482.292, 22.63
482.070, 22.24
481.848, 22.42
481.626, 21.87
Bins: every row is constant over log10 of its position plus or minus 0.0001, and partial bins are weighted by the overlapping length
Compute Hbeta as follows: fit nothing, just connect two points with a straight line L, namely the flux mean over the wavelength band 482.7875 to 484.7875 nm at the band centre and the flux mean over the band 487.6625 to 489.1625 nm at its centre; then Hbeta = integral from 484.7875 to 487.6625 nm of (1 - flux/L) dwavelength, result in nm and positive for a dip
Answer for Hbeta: 0.28 nm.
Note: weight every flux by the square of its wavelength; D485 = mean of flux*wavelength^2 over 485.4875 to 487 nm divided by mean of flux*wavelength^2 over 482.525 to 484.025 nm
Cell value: 0.81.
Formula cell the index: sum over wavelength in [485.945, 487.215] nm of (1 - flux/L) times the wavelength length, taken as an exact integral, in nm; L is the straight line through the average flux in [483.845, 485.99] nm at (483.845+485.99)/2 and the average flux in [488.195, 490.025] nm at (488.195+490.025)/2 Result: 0.148 nm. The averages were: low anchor 21.4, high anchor 22.4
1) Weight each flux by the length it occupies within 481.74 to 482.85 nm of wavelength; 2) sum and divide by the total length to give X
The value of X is 22.6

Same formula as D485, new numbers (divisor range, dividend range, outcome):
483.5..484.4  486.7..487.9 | 0.92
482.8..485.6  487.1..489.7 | 0.95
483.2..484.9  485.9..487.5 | 0.85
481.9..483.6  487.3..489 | 0.93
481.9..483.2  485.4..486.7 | 0.81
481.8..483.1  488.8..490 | 1.03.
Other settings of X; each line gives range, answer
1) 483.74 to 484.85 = 22.4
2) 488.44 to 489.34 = 21.6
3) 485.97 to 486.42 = 15.5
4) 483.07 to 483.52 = 23.6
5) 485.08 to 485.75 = 21.5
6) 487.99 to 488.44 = 20.7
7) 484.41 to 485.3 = 22.5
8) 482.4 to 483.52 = 23.4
